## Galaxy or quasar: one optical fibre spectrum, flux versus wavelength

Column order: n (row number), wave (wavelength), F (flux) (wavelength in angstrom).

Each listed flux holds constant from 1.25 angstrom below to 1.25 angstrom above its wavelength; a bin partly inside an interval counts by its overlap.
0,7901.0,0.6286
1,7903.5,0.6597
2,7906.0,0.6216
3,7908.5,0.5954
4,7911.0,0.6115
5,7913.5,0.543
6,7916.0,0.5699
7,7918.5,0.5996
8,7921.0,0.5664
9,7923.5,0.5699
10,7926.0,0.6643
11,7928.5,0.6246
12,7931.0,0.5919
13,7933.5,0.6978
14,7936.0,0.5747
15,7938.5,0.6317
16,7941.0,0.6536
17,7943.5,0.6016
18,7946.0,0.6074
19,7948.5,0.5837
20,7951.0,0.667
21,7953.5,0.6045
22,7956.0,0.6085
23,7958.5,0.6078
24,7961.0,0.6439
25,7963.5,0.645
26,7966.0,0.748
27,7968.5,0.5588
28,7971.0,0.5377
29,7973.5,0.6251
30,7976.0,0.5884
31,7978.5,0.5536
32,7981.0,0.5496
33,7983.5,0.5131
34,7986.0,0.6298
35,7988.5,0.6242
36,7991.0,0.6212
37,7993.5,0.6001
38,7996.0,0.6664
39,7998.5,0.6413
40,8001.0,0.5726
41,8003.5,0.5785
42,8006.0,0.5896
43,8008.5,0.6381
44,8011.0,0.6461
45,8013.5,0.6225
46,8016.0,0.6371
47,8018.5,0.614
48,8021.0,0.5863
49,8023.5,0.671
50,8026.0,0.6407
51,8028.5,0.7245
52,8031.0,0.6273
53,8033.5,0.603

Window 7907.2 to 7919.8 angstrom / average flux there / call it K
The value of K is 0.584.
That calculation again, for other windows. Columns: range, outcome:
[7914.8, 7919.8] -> 0.585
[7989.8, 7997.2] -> 0.629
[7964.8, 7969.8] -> 0.651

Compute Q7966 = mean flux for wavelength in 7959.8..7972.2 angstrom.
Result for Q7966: 0.627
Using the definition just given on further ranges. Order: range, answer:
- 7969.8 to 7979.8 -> 0.576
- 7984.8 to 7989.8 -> 0.627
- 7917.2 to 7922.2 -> 0.583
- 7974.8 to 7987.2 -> 0.567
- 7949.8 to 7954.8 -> 0.635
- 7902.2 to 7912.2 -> 0.622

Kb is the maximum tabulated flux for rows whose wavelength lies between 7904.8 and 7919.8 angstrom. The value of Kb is 0.6216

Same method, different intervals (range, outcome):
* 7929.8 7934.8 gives 0.6978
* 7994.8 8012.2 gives 0.6664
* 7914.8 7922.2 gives 0.5996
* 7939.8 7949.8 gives 0.6536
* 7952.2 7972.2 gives 0.748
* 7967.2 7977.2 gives 0.6251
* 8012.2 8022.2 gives 0.6371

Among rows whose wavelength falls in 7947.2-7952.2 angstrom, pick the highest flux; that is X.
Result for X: 0.667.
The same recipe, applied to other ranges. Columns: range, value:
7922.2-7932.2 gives 0.6643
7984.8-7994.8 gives 0.6298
